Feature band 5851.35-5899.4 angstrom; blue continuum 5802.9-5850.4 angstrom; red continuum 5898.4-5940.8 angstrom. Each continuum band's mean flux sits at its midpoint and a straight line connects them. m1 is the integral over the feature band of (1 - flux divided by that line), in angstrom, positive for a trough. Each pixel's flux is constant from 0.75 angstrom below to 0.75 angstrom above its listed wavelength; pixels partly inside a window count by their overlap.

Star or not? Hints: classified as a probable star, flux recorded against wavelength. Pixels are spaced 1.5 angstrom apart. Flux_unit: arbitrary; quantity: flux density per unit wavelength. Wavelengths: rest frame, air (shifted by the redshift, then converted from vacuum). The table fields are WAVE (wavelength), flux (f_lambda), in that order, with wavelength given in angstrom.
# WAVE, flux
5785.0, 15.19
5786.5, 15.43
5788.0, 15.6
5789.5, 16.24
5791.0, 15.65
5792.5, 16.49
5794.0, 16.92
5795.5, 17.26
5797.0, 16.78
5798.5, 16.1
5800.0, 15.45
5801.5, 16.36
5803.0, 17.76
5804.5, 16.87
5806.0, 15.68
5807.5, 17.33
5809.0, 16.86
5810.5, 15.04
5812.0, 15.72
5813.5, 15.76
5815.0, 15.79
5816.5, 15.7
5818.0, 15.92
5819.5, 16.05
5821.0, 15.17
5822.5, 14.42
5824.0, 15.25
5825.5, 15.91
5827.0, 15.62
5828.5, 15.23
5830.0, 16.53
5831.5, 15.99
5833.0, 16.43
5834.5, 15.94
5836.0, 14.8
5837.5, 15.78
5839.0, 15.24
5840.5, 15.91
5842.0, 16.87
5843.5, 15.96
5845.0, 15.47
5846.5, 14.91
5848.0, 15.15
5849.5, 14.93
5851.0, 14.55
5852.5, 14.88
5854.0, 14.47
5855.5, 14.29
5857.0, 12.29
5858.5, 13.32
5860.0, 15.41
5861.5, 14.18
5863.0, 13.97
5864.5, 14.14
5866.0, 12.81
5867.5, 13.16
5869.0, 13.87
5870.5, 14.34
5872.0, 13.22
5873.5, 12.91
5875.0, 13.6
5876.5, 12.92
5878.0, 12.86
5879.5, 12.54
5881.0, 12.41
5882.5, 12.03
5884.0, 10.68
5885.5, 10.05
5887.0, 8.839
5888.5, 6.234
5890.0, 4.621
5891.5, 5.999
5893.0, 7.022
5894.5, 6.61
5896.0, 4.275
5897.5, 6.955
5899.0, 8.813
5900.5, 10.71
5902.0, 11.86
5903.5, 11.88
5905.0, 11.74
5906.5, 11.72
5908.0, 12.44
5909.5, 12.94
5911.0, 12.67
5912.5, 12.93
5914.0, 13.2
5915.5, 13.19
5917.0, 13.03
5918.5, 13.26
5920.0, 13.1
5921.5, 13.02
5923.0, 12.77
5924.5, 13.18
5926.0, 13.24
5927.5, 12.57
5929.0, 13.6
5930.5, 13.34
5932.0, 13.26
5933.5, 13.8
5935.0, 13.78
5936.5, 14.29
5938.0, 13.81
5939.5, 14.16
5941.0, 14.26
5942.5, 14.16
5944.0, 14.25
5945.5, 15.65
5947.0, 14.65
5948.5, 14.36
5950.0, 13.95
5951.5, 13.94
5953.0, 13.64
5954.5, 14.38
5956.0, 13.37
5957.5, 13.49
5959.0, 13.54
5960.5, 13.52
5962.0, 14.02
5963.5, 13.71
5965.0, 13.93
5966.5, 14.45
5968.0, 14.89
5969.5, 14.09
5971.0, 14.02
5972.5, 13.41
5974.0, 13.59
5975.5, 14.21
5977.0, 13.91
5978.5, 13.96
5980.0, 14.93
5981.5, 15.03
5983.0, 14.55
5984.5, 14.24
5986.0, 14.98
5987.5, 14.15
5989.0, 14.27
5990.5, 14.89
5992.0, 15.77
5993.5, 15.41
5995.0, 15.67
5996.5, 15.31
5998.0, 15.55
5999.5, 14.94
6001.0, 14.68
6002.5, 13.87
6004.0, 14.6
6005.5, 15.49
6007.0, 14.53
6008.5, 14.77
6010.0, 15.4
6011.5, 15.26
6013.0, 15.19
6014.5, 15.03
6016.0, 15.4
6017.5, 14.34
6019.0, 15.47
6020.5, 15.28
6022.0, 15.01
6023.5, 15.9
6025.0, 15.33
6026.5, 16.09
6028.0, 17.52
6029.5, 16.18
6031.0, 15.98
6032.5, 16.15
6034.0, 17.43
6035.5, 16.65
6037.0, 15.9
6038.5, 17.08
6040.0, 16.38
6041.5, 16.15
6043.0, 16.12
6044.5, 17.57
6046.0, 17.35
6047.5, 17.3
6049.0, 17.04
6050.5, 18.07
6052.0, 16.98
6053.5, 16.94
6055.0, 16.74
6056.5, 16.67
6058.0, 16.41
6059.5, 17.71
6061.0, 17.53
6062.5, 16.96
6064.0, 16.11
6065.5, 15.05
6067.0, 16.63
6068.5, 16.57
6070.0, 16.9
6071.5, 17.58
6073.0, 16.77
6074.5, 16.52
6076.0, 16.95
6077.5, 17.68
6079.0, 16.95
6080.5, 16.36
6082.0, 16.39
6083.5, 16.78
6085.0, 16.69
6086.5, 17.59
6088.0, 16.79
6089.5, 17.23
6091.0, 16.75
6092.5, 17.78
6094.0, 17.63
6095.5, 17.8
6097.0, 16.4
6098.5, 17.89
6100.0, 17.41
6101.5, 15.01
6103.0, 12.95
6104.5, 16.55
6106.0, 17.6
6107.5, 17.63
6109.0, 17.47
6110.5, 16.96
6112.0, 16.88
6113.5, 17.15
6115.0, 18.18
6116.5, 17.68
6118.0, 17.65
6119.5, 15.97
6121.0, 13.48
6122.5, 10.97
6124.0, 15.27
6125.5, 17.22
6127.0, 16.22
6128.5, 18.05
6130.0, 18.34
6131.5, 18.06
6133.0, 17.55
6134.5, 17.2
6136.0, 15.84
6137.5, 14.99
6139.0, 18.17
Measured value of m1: 9.8 angstrom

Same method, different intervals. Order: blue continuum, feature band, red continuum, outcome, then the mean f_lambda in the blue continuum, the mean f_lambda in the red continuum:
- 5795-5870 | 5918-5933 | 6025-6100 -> 2.7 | 15.4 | 16.9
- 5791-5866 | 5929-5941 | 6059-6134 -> 1.7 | 15.5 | 16.8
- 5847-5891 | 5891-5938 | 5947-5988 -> 5.8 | 12.7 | 14.1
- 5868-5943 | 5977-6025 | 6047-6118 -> -1.3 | 11.8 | 16.9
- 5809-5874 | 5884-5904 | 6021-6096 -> 9.6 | 15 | 16.8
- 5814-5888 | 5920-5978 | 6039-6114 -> 6.0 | 14.3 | 16.9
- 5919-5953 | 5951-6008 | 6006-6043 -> 1.4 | 13.8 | 15.8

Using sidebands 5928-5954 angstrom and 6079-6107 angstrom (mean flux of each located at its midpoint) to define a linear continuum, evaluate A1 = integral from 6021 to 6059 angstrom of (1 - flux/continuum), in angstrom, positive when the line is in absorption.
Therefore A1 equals -1.86 angstrom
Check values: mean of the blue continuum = 14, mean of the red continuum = 16.8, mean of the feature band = 16.6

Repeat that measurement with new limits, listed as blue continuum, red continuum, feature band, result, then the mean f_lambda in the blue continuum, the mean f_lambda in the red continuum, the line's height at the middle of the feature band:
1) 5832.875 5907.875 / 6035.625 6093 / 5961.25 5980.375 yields 0.9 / 12.4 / 16.9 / 14.7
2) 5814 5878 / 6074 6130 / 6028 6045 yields -0.3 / 14.8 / 16.7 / 16.2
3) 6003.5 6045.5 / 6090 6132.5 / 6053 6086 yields -1.0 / 15.8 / 16.7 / 16.3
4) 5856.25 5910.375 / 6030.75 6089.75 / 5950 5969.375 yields -0.4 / 11.2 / 16.8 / 13.6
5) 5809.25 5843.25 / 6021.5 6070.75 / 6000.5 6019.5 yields 1.8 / 15.7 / 16.6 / 16.5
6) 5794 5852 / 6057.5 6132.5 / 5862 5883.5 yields 3.8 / 15.9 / 16.7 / 16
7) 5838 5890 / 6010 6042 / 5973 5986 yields 0.7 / 13.4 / 15.9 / 15.2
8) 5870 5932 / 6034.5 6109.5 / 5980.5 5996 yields -0.8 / 11.3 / 16.8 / 14.1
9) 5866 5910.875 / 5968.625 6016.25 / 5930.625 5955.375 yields -2.6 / 10.7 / 14.7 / 12.8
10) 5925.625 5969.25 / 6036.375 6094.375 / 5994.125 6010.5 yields 0.4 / 13.9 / 16.9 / 15.3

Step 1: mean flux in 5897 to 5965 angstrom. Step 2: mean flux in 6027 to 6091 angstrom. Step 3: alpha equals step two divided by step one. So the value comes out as 1.28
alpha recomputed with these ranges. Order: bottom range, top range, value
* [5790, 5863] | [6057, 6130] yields 1.07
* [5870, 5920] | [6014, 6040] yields 1.47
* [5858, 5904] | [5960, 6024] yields 1.33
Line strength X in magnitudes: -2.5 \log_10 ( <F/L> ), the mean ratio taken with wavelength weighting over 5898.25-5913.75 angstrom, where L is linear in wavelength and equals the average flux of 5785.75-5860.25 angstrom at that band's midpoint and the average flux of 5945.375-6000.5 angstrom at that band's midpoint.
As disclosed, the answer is 0.255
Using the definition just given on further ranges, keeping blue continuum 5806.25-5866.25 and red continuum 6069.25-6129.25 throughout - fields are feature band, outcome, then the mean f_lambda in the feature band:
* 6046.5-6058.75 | -0.04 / 17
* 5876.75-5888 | 0.34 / 11.3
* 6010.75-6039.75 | 0.03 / 15.9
